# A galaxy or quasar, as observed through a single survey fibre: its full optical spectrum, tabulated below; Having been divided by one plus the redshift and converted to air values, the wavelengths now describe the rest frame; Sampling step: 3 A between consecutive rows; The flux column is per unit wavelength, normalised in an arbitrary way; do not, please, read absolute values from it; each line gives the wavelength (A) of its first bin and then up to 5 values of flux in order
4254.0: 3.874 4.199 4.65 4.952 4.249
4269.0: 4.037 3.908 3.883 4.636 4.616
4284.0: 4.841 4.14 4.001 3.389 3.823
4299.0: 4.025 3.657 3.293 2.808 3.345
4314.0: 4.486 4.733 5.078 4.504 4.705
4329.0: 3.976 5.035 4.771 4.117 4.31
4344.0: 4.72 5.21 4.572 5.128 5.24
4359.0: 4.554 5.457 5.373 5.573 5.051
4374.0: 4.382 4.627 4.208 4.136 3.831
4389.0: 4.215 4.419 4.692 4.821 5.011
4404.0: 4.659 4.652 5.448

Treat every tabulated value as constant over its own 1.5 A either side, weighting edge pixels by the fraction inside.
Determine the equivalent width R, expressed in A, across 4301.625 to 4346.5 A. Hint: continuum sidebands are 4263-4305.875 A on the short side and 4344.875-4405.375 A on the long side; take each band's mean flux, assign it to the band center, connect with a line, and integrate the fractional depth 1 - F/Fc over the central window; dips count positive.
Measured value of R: 1.13 A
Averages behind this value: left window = 4.08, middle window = 4.27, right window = 4.76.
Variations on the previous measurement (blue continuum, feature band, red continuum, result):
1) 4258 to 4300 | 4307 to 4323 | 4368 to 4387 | 0.6 A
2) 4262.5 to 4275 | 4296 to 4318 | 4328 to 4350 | 3.3 A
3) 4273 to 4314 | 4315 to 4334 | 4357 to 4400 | -2.2 A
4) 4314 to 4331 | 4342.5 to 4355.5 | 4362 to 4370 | 0.5 A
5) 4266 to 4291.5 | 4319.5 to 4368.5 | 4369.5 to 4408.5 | -4.6 A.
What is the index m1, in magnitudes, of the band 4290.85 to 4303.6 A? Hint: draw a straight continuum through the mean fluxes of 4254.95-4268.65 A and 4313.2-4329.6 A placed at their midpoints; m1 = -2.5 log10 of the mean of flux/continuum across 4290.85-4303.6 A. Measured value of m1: 0.21 mag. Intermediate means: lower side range 4.45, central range 3.73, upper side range 4.62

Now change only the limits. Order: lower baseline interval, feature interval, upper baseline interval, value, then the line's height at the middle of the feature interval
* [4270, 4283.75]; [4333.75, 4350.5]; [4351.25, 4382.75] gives 0.03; 4.75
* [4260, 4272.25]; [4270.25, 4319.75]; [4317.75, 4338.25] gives 0.12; 4.49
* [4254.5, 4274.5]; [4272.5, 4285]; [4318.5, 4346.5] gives -0.02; 4.35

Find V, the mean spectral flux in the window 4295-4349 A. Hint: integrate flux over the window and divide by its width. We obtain 4.26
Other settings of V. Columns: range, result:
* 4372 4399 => 4.37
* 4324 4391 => 4.69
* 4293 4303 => 3.78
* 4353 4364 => 5.1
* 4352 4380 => 5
